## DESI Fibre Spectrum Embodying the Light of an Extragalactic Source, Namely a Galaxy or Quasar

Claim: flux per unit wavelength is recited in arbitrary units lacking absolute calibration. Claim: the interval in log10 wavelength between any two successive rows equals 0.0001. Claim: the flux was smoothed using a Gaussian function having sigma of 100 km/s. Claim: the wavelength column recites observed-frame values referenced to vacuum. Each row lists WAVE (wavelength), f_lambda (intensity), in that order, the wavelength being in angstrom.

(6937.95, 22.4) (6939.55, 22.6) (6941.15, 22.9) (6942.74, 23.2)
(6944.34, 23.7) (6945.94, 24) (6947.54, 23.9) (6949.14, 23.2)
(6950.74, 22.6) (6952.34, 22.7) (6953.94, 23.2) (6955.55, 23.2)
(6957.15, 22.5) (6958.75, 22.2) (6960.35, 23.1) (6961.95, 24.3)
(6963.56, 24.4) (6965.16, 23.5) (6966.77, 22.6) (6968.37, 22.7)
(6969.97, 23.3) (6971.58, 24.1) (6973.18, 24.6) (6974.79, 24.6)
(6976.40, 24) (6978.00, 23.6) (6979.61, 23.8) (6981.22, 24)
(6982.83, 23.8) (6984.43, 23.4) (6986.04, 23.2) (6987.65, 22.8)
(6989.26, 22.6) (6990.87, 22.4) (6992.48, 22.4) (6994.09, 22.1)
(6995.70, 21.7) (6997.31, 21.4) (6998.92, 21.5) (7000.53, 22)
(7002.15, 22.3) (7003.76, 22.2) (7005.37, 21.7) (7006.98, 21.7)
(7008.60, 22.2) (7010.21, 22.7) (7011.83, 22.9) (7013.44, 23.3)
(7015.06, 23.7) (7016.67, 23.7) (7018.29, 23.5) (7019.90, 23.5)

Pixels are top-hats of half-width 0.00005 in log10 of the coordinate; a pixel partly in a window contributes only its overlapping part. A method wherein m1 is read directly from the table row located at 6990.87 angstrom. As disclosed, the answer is 22.4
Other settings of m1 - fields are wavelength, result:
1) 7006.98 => 21.7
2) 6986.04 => 23.2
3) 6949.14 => 23.2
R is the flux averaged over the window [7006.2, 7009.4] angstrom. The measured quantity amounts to 21.9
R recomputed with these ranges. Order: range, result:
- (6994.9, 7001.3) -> 21.7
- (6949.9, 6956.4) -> 22.9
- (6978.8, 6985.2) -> 23.8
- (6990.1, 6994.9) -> 22.3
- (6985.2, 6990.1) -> 22.8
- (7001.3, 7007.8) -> 22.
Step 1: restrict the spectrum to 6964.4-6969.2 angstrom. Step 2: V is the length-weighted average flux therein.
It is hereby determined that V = 22.9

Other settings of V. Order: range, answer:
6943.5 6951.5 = 23.5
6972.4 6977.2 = 24.4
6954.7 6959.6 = 22.6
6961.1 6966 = 24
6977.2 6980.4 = 23.7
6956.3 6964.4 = 23.3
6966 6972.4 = 23.2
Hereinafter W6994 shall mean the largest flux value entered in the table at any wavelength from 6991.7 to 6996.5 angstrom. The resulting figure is 22.4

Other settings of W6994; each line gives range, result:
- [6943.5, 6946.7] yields 24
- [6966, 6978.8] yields 24.6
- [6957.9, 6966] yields 24.4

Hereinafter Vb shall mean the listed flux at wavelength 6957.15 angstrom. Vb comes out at 22.5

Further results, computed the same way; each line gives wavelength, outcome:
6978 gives 23.6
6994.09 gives 22.1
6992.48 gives 22.4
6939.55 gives 22.6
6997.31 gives 21.4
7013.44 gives 23.3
